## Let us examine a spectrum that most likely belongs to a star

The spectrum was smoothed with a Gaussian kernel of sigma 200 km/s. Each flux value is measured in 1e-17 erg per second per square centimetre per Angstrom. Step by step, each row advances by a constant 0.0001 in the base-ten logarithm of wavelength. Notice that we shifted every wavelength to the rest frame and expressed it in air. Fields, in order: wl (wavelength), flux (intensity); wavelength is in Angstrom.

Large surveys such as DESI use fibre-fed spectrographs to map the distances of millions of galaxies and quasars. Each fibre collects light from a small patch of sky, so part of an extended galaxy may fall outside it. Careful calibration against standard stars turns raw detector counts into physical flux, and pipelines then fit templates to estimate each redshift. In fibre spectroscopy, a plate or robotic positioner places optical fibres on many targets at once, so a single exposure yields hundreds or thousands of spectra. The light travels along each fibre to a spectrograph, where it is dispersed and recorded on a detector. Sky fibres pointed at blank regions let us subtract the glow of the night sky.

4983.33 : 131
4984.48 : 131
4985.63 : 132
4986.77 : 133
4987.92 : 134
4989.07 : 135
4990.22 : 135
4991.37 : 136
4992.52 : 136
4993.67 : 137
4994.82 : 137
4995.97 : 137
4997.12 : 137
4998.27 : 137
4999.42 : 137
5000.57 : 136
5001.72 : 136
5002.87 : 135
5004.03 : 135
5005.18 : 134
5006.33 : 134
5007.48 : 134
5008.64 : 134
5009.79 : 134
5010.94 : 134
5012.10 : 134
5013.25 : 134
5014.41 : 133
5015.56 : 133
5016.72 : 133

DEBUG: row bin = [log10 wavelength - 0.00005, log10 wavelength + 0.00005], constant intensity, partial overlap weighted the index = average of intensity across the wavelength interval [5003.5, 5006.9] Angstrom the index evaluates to 135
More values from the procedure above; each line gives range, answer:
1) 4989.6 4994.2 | 136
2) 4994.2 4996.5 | 137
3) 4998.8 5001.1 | 137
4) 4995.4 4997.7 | 137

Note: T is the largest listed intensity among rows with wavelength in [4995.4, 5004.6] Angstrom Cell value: 137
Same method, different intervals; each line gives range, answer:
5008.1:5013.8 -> 134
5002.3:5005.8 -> 135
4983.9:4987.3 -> 133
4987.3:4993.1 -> 136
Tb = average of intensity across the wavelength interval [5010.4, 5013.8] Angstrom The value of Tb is 134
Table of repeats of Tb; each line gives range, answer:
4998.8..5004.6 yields 136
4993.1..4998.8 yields 137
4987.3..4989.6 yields 134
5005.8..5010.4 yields 134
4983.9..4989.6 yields 133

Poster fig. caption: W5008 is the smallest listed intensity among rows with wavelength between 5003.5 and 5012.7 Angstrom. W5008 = 134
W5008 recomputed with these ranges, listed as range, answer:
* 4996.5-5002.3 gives 136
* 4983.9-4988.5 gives 131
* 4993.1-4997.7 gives 137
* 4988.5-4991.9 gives 135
